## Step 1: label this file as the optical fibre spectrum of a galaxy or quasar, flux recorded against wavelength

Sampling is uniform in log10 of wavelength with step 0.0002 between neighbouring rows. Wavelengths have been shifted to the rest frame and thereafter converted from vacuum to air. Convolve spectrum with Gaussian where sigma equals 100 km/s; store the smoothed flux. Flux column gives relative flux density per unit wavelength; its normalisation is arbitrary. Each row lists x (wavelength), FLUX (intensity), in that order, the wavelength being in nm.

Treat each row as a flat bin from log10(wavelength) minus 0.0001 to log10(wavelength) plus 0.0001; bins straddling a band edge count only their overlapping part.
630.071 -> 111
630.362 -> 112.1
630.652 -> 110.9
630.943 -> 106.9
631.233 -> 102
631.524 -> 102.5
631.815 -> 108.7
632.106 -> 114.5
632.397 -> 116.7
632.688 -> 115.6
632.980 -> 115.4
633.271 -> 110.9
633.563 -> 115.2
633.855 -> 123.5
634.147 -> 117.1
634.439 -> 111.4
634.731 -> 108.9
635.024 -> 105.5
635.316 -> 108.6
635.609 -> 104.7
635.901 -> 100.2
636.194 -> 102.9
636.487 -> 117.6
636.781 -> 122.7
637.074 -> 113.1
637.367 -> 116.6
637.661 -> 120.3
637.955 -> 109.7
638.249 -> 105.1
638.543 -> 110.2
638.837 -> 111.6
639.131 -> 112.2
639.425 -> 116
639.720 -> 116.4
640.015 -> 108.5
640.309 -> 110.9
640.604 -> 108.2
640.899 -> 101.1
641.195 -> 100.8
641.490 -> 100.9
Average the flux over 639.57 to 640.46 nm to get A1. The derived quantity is 112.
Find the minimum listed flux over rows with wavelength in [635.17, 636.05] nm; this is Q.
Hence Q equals 100.2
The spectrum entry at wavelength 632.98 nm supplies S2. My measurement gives 115.4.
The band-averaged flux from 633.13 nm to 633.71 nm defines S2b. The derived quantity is 113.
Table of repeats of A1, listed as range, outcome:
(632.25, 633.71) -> 115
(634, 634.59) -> 114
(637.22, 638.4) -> 113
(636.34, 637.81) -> 118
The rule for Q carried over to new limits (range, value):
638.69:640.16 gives 108.5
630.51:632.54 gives 102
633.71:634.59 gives 111.4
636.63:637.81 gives 113.1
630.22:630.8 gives 110.9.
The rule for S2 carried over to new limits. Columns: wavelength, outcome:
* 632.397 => 116.7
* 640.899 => 101.1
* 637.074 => 113.1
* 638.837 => 111.6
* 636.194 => 102.9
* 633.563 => 115.2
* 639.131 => 112.2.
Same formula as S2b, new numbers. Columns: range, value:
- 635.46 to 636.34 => 103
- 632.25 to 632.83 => 116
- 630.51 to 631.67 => 106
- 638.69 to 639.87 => 114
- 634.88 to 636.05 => 105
